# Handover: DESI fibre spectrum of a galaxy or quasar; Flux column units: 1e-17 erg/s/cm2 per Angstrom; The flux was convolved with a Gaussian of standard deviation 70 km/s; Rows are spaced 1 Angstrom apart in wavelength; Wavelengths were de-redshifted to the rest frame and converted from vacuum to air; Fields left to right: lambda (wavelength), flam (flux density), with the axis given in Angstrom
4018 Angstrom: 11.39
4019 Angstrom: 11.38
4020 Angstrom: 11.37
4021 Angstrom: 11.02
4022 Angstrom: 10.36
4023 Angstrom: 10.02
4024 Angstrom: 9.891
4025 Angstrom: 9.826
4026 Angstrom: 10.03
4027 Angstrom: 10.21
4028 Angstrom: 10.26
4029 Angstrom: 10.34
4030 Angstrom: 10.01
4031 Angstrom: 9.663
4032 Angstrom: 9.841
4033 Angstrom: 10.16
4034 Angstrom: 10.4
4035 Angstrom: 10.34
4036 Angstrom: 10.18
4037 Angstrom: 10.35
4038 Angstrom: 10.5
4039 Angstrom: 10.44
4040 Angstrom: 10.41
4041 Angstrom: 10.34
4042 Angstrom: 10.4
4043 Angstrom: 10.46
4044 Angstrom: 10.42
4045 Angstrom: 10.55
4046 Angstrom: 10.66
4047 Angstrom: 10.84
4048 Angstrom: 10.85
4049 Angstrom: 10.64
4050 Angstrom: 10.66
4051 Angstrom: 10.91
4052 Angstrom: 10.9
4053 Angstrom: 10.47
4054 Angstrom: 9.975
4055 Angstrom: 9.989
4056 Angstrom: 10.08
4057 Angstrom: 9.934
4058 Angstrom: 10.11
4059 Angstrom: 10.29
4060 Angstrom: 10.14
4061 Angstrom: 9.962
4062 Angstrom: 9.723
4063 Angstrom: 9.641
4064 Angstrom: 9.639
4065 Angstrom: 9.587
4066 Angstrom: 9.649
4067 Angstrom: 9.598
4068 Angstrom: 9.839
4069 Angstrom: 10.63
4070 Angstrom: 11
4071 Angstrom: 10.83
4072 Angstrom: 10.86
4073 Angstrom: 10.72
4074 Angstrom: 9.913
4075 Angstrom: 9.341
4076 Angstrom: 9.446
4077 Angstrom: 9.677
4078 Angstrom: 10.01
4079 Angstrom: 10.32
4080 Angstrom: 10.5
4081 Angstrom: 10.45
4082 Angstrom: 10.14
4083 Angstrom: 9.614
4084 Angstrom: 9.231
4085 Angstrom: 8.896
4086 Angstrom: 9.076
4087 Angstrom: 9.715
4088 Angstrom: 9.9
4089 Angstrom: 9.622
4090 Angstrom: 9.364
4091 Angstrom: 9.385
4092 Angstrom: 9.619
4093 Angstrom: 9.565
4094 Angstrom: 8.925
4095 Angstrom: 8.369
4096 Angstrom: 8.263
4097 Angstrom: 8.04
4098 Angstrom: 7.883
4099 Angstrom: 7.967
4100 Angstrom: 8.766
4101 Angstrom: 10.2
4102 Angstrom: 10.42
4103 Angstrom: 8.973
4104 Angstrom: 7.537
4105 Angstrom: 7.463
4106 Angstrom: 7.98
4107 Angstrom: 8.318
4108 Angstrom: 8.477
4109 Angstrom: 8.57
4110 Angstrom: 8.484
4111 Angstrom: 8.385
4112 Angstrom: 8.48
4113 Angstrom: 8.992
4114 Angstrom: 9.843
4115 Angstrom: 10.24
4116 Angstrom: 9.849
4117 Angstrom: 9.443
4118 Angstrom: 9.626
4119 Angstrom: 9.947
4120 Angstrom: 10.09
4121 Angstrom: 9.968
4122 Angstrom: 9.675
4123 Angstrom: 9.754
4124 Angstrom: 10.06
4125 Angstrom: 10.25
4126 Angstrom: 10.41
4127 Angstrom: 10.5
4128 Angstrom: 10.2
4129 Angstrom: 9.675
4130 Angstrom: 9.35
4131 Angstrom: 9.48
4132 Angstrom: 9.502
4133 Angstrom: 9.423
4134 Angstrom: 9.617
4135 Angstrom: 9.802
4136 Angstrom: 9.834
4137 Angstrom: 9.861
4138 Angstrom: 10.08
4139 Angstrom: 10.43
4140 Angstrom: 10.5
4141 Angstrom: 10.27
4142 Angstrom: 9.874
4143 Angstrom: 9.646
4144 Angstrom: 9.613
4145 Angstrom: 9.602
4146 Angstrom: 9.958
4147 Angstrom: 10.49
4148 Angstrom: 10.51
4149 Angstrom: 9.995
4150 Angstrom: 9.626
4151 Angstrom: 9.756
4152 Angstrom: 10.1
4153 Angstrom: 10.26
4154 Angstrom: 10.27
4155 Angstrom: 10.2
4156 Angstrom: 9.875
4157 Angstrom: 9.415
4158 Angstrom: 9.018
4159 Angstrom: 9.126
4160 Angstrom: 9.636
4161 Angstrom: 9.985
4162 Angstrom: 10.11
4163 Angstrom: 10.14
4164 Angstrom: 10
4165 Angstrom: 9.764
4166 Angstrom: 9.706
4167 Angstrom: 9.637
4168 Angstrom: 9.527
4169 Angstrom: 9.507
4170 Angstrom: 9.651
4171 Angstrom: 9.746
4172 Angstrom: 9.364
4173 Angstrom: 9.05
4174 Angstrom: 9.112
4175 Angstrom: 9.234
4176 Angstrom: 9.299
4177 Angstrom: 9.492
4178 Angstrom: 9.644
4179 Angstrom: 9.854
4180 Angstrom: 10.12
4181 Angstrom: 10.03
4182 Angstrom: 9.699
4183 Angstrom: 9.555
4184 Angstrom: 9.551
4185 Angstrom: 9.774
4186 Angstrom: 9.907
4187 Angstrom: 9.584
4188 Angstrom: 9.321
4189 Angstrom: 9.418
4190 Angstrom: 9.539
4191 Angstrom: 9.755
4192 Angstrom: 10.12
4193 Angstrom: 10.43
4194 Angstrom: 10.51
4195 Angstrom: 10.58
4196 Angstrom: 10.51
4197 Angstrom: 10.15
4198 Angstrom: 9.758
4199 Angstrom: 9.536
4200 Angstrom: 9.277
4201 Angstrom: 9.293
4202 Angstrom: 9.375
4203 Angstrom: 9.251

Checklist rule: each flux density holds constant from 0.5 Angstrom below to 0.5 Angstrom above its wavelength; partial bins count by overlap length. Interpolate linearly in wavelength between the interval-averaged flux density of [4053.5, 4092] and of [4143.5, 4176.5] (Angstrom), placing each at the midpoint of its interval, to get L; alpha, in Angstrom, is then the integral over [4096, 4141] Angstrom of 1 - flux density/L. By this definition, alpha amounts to 2.06 Angstrom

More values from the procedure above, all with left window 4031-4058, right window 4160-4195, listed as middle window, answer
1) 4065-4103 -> 2.2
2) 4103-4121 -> 2.0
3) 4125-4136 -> 0.2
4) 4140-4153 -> -0.1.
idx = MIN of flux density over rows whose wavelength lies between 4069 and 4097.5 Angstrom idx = 8.04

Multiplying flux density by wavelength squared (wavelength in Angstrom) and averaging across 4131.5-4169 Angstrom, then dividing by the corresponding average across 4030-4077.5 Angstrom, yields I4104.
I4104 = 1.01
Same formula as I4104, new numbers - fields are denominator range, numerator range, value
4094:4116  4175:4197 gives 1.18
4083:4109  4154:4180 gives 1.12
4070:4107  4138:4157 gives 1.10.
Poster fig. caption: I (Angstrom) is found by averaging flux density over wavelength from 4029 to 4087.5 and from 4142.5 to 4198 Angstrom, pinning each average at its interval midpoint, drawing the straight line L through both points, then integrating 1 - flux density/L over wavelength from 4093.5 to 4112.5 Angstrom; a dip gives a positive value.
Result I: 2.9 Angstrom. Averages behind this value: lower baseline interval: 10.2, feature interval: 8.5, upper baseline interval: 9.79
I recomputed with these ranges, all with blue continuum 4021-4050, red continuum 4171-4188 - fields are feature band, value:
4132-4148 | -0.26 Angstrom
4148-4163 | -0.23 Angstrom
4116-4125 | 0.03 Angstrom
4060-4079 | 0.24 Angstrom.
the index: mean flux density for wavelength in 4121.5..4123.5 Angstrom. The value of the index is 9.71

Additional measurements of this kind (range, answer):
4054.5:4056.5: 10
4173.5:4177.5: 9.28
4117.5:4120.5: 9.89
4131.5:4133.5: 9.46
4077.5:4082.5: 10.3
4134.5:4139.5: 10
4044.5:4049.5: 10.7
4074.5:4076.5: 9.39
